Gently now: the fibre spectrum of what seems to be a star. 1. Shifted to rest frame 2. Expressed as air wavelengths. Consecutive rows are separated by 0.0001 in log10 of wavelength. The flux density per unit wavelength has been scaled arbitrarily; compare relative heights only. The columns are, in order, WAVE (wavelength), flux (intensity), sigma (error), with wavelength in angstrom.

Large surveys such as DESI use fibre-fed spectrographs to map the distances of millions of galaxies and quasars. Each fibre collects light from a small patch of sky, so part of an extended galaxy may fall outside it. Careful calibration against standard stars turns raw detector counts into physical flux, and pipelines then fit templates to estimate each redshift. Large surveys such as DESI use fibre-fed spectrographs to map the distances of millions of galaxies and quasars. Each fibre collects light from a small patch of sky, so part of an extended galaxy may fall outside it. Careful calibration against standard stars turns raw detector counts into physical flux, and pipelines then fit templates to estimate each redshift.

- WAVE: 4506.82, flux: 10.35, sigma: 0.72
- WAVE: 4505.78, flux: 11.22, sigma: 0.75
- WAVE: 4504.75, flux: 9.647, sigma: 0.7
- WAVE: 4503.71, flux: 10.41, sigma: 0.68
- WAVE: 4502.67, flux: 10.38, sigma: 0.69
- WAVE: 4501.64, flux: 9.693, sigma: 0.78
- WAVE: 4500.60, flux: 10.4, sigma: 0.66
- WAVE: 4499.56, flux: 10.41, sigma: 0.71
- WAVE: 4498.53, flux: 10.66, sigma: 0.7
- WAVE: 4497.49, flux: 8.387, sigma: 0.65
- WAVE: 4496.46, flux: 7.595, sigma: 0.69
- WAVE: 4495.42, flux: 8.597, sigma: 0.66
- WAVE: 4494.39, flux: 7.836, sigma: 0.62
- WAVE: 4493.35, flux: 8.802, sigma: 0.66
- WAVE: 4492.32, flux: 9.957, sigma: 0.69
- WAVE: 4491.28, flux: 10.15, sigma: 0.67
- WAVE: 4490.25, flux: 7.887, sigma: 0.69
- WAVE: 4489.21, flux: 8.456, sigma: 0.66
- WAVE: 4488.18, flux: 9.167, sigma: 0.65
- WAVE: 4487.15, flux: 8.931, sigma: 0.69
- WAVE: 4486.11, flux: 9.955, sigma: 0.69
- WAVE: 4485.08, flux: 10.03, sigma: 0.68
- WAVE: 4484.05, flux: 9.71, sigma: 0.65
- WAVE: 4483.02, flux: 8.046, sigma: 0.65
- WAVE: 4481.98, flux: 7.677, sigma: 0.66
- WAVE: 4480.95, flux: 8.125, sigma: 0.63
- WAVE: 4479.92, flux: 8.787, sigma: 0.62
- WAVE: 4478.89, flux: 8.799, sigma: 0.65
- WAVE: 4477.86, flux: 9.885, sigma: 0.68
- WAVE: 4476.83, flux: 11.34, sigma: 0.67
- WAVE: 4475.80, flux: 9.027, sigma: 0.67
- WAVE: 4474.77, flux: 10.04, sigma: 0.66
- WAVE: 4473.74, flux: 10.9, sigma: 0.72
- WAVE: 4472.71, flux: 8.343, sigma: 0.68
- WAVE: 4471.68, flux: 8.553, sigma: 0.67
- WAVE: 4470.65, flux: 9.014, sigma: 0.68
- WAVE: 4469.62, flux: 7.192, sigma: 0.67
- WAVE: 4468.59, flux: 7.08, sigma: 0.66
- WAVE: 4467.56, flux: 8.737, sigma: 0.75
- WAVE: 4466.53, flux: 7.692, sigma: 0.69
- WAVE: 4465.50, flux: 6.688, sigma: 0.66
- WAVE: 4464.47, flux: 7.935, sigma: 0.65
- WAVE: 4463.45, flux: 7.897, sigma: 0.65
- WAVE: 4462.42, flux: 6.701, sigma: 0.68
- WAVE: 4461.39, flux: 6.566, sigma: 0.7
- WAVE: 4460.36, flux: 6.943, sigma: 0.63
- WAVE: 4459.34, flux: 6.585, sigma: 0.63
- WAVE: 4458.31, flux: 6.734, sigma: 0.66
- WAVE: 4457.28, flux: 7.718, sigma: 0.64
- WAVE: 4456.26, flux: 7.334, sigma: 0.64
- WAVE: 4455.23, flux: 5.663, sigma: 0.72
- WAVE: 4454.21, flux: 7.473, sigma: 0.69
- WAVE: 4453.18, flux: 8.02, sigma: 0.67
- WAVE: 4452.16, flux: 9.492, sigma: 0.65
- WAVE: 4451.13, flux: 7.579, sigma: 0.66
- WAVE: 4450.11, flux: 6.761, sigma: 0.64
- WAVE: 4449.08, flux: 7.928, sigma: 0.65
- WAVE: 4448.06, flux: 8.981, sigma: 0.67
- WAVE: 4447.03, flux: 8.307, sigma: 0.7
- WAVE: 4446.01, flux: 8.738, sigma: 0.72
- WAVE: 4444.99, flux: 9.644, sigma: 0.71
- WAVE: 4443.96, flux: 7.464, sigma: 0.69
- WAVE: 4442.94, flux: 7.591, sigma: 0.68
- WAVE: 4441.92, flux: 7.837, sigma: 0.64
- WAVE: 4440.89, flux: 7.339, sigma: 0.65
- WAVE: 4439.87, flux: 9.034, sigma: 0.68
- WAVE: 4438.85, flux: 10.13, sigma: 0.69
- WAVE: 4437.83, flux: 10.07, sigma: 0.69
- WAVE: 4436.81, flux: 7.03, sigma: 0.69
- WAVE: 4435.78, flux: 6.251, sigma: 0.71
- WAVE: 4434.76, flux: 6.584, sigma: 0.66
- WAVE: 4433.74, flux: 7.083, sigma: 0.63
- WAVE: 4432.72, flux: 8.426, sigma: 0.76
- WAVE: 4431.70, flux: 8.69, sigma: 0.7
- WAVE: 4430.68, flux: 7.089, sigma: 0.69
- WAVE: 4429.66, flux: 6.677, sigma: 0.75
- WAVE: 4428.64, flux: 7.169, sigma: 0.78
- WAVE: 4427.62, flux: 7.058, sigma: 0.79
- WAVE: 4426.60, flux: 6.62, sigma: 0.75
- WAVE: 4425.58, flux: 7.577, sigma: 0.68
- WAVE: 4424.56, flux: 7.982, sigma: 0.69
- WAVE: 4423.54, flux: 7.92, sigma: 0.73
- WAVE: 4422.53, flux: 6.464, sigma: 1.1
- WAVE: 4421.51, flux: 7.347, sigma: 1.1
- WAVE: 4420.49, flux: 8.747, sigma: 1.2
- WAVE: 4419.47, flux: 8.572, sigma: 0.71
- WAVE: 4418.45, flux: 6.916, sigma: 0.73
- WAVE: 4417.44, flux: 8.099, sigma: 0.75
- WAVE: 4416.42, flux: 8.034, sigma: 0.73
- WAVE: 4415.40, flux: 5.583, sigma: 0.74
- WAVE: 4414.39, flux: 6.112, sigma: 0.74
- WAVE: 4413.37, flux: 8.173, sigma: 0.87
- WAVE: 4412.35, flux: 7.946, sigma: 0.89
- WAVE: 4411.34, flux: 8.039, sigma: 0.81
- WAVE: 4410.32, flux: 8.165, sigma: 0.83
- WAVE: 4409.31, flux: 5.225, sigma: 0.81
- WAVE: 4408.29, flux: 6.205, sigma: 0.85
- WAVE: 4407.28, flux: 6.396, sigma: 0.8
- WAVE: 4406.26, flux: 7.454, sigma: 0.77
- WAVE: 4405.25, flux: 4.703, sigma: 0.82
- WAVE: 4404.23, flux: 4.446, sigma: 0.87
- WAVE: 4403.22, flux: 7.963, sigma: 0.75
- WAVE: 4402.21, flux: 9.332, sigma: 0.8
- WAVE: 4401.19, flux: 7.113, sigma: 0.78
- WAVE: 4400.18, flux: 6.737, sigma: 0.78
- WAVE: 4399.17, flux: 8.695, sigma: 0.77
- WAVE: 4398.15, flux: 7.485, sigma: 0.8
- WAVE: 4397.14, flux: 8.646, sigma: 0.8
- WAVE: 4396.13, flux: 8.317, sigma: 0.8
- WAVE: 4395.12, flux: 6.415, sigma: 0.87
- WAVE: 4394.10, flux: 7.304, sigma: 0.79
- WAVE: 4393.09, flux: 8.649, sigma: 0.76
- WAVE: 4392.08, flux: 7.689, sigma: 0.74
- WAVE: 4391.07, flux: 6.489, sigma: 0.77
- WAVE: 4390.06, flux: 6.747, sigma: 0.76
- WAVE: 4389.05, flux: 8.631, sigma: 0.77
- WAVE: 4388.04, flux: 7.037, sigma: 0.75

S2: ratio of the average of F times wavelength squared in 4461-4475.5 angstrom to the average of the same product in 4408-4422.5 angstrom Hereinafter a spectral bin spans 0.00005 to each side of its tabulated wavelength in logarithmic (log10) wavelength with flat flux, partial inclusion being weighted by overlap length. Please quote 1.13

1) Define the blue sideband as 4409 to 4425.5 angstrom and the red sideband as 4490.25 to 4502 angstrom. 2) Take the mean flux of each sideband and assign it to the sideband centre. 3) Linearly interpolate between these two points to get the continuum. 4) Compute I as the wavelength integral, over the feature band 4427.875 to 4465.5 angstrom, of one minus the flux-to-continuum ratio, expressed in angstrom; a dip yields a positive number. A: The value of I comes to 2.1 angstrom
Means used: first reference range 7.49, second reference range 9.25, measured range 7.69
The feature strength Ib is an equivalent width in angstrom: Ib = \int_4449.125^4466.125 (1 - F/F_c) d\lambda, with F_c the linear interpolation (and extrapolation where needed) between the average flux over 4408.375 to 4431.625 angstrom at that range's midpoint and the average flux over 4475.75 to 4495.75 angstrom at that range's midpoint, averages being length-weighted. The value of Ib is 2.1 angstrom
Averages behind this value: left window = 7.35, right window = 9.06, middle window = 7.28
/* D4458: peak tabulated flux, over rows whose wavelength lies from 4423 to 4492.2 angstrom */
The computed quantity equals 11.34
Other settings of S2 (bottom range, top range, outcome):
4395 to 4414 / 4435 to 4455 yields 1.14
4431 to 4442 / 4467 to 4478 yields 1.15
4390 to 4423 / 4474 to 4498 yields 1.28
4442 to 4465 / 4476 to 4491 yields 1.20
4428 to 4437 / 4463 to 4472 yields 1.10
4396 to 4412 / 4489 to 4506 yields 1.37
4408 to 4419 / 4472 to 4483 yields 1.33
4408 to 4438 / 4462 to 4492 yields 1.21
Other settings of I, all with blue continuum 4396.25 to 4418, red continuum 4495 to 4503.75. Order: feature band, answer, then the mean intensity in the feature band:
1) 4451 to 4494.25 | 2.57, 8.38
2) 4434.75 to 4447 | -0.22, 8.21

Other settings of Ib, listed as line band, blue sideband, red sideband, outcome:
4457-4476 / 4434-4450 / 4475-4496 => 1.7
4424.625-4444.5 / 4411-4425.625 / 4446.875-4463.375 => -0.5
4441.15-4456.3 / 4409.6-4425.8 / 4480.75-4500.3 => 0.5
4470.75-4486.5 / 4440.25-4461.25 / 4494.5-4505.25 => -0.9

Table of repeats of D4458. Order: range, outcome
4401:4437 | 9.332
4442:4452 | 9.644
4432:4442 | 10.13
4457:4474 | 10.9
